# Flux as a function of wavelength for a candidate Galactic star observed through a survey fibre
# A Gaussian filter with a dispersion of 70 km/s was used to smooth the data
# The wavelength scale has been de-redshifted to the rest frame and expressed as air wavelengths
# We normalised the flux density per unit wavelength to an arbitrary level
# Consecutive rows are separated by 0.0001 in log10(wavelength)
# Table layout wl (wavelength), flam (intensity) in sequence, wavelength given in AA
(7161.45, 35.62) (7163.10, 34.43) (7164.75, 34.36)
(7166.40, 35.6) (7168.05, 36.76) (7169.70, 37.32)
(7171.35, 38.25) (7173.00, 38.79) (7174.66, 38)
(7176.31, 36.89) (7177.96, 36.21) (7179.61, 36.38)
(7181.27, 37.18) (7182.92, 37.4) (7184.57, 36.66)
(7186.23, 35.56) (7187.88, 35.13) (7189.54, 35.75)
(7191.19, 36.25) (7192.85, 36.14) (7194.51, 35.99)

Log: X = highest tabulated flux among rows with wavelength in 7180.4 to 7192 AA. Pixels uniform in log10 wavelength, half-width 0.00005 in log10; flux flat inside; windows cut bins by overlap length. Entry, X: 37.4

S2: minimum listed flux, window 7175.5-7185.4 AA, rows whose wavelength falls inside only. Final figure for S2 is 36.21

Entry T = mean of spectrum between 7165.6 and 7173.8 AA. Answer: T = 37.4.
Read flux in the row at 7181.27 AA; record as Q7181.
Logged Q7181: 37.18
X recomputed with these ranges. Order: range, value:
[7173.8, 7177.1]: 38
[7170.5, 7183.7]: 38.79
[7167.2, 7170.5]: 37.32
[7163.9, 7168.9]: 36.76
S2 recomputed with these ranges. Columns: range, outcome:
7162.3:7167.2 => 34.36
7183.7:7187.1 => 35.56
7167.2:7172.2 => 36.76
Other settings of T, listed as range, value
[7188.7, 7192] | 36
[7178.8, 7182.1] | 36.8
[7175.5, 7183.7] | 36.8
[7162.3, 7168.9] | 35.3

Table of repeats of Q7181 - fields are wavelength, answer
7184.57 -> 36.66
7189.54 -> 35.75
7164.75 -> 34.36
